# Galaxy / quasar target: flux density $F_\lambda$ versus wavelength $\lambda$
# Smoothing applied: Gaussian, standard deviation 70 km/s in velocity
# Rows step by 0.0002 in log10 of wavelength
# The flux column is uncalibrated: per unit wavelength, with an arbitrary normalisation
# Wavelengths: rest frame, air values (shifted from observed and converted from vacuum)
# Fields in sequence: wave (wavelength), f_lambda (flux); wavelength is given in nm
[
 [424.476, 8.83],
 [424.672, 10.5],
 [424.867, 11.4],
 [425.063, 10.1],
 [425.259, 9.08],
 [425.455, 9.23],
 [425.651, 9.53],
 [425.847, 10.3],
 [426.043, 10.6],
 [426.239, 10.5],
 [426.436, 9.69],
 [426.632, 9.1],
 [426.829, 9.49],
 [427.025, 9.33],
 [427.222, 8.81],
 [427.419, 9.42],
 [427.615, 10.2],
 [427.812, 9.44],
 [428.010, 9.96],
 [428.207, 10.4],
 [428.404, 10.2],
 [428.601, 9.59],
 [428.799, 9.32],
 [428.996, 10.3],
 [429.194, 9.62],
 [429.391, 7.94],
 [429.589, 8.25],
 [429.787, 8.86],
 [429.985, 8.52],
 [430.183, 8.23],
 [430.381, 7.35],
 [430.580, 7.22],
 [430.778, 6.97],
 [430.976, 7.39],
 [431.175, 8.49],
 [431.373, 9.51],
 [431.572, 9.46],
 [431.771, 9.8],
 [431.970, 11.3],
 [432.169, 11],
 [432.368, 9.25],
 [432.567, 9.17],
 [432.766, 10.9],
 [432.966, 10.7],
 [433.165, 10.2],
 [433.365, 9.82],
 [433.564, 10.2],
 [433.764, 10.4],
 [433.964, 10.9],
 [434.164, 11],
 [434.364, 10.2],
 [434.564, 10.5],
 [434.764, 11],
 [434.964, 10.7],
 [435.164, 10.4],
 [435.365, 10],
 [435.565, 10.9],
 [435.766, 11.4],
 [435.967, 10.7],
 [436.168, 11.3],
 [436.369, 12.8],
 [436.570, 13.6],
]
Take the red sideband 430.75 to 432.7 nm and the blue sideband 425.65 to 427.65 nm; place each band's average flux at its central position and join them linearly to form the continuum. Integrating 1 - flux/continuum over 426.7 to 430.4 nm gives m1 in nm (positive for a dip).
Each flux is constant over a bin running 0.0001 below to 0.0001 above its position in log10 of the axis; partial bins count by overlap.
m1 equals 0.13 nm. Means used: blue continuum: 9.72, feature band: 9.26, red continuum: 9.35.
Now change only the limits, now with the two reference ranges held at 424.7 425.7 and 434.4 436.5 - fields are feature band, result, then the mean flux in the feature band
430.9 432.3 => 0.13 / 9.59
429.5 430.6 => 0.24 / 8.13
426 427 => 0.03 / 9.8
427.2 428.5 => 0.05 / 9.83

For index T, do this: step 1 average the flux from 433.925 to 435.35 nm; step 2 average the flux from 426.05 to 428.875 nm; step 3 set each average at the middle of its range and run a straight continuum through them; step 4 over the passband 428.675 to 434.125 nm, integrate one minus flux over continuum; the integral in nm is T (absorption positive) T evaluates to 0.48 nm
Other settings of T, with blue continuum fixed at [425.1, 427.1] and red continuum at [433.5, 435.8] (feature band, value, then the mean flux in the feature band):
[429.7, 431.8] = 0.393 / 8.29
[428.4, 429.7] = 0.100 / 9.25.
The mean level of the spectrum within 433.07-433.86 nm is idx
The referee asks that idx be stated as 10.2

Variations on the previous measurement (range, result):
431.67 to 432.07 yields 10.5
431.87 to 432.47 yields 10.5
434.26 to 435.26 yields 10.6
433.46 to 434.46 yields 10.5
